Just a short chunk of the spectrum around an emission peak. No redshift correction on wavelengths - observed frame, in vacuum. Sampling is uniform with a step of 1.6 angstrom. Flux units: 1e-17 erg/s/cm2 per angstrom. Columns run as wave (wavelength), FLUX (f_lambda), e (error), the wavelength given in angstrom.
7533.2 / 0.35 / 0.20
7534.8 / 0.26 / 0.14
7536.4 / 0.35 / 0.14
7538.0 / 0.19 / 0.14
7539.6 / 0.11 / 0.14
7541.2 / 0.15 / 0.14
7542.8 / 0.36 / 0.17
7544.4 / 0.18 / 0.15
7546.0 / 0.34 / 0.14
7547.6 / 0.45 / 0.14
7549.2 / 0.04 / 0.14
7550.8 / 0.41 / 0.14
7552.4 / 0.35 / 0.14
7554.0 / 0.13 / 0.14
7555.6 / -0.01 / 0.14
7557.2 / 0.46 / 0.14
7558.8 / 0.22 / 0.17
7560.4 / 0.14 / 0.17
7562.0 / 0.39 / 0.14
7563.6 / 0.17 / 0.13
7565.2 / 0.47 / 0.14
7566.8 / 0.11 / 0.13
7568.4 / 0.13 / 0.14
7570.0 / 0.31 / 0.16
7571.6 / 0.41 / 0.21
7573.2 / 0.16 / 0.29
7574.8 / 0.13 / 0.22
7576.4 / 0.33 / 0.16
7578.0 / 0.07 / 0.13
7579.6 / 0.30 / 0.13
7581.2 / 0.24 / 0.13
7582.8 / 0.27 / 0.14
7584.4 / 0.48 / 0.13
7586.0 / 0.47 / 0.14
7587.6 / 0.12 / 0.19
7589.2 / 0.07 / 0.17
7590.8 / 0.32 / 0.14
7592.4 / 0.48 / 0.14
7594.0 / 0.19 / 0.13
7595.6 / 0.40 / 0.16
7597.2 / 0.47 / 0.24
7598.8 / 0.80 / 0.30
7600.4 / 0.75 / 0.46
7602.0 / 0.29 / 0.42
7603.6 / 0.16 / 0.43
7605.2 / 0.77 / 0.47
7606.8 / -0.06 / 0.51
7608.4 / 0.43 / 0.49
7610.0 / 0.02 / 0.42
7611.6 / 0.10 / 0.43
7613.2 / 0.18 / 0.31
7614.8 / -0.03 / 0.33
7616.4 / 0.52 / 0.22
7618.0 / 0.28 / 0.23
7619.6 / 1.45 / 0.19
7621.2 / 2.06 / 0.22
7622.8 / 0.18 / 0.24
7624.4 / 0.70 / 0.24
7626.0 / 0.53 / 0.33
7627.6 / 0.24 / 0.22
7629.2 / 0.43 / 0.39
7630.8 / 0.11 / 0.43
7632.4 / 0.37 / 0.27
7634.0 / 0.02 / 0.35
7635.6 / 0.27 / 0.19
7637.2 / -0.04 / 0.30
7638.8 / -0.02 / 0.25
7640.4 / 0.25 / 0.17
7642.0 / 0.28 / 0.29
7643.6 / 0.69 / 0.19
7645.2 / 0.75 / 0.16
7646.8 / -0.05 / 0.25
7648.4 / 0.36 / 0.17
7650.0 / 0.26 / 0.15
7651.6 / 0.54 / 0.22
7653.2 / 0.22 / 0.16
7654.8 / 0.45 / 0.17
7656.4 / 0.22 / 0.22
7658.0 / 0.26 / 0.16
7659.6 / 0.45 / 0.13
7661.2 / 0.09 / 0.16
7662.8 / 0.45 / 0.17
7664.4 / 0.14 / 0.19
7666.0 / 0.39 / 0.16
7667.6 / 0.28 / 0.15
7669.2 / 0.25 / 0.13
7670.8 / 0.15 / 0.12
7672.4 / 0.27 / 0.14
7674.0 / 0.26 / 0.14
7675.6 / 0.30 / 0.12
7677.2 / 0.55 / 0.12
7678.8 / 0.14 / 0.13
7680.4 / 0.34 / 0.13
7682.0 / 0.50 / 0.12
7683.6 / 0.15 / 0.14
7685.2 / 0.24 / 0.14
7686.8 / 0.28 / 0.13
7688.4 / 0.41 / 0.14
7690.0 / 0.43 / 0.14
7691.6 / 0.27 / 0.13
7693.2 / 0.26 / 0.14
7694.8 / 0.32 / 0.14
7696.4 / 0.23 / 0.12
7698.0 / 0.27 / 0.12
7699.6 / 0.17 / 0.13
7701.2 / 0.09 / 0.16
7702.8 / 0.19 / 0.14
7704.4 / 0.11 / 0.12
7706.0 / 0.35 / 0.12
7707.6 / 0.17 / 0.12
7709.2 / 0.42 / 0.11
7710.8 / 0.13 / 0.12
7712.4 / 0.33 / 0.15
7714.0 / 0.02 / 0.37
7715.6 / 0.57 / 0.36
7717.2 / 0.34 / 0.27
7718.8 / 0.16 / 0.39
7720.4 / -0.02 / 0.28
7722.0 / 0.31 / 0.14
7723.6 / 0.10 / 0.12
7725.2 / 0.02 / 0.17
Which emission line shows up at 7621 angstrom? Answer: Halpha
